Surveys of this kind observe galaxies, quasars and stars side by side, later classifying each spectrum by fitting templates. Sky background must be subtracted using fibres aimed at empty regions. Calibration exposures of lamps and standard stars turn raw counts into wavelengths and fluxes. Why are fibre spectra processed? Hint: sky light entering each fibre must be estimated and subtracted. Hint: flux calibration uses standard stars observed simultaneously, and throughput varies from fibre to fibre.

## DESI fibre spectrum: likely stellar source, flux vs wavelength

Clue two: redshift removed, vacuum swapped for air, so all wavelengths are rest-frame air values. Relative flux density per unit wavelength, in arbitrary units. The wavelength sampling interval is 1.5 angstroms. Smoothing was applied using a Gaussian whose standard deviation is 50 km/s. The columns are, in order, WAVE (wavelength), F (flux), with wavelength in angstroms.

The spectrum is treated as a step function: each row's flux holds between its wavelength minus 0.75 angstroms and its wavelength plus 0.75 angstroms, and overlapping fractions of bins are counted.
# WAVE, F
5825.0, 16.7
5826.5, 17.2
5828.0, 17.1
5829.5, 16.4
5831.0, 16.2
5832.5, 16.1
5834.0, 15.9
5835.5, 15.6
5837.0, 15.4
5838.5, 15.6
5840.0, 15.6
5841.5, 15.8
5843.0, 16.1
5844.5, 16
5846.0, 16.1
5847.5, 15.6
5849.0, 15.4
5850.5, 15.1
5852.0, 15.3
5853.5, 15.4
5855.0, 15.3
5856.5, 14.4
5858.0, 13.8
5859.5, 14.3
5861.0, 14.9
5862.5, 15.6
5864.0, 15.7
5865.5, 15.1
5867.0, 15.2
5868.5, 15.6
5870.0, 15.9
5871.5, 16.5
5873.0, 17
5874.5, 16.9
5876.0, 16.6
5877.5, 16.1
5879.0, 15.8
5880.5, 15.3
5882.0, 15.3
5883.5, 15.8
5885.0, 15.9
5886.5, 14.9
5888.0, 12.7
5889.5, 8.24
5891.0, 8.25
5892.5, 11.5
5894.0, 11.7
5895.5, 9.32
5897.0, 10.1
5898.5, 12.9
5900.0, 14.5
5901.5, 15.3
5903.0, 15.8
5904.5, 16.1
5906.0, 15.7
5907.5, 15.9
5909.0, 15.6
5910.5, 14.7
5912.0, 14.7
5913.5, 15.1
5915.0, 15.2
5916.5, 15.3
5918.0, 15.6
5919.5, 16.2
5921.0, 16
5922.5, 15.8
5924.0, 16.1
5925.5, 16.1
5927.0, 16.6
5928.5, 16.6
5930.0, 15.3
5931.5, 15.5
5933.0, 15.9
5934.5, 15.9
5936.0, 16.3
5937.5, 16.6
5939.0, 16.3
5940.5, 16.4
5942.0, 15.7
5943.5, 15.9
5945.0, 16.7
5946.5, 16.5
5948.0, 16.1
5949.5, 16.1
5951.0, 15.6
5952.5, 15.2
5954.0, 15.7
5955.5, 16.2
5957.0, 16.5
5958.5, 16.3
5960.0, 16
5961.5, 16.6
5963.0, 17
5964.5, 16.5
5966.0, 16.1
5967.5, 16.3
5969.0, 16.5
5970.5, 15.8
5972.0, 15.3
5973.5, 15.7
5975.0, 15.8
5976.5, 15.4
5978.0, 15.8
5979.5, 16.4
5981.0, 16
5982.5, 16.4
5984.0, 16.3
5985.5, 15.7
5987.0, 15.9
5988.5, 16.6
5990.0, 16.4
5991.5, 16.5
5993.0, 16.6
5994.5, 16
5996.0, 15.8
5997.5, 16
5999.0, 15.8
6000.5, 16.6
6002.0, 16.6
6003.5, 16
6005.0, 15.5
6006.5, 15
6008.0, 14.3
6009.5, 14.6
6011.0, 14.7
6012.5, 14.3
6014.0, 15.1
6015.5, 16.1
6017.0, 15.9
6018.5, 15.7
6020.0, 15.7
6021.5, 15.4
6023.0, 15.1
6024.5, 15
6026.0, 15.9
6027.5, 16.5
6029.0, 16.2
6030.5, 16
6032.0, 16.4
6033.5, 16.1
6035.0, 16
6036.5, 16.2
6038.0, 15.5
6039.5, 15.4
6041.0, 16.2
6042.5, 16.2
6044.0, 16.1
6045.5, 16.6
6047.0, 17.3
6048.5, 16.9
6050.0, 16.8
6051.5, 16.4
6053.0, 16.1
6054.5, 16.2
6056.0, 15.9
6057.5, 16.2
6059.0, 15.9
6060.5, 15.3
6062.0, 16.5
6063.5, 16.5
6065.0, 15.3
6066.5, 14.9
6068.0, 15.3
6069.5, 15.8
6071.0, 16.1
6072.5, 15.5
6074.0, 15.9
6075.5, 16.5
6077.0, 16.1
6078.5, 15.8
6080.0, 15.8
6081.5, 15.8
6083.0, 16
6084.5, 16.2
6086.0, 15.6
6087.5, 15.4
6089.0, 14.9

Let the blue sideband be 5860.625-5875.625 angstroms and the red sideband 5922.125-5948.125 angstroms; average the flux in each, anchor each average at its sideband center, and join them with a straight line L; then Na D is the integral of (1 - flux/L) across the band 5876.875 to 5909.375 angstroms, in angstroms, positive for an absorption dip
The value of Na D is 4.6 angstroms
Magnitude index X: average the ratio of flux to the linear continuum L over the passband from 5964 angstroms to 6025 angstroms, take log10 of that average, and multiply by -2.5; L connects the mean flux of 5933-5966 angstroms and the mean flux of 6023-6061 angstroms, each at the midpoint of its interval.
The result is 0.02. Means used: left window 16.2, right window 16.1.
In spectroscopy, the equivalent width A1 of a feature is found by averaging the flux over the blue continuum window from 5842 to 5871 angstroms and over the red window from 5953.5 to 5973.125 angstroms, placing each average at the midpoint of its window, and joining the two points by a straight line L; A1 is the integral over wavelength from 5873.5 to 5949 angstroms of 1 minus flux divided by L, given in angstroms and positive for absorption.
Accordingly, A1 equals 3.77 angstroms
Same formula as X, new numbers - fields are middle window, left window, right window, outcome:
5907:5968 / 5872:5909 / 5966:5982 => -0.059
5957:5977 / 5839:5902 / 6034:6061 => -0.046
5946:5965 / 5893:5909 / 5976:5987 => -0.061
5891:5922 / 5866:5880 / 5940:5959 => 0.135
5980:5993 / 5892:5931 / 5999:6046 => -0.058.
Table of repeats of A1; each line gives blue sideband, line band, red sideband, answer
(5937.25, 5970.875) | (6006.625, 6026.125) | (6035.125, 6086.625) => 1.1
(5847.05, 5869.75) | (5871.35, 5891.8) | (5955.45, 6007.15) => 0.9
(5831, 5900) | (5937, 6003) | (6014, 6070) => -2.9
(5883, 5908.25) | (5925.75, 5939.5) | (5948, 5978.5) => -1.3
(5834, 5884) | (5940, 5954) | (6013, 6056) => -0.2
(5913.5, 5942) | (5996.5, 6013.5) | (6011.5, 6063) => 0.6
